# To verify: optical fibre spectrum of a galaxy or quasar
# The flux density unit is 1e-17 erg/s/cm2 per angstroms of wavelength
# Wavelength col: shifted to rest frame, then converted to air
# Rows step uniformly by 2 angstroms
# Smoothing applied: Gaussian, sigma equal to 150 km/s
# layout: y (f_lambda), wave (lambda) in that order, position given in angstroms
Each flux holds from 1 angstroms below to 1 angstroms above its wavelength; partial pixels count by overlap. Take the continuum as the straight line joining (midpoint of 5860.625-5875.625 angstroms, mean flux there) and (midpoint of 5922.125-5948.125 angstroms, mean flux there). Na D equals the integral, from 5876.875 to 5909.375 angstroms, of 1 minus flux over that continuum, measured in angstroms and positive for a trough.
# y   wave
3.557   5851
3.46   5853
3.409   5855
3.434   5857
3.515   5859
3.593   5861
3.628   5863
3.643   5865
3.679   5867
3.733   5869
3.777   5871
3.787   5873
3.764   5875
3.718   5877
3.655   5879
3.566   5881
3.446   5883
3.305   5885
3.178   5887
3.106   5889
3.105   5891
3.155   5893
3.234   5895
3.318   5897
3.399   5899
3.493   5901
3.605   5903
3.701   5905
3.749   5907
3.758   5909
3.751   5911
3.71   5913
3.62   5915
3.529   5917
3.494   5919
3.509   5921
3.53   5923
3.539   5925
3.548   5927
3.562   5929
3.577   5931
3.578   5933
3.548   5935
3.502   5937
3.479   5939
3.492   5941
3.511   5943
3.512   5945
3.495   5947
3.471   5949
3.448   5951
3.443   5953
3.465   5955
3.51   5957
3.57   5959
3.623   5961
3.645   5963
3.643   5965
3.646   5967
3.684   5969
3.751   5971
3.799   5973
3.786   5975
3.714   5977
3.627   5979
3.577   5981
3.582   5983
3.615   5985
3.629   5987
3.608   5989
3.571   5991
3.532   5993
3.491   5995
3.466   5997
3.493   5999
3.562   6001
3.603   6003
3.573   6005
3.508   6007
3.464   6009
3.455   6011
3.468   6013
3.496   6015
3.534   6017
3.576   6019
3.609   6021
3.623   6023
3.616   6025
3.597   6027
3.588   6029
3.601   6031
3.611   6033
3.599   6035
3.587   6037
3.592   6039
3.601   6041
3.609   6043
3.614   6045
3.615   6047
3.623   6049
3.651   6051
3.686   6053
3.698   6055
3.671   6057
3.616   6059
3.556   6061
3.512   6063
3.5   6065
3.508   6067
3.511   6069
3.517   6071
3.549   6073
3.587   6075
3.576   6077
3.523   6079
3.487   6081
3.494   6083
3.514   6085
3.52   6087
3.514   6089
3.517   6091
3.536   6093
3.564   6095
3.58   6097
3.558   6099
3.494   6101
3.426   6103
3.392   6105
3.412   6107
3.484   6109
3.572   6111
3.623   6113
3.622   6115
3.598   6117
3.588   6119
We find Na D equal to 1.9 angstroms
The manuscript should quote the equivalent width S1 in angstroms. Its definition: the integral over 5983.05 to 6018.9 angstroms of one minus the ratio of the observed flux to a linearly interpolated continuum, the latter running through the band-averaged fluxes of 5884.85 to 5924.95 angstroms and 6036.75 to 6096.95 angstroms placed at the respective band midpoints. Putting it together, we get -0.1 angstroms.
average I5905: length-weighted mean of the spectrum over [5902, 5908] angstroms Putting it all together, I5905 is 3.69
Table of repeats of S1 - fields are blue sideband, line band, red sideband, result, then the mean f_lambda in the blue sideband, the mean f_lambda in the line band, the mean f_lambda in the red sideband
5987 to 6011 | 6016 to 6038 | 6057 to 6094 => -0.38 angstroms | 3.53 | 3.59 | 3.53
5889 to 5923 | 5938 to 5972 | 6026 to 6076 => -0.22 angstroms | 3.5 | 3.55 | 3.59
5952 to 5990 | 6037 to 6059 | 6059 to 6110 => -0.51 angstroms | 3.63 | 3.63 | 3.52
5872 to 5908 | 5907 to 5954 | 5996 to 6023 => -0.94 angstroms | 3.46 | 3.55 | 3.53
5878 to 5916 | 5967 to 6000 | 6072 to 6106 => -1.24 angstroms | 3.47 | 3.62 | 3.52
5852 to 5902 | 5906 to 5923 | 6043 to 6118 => -0.67 angstroms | 3.48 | 3.63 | 3.55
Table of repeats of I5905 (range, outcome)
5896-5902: 3.4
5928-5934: 3.57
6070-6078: 3.56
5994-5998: 3.48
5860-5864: 3.61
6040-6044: 3.6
